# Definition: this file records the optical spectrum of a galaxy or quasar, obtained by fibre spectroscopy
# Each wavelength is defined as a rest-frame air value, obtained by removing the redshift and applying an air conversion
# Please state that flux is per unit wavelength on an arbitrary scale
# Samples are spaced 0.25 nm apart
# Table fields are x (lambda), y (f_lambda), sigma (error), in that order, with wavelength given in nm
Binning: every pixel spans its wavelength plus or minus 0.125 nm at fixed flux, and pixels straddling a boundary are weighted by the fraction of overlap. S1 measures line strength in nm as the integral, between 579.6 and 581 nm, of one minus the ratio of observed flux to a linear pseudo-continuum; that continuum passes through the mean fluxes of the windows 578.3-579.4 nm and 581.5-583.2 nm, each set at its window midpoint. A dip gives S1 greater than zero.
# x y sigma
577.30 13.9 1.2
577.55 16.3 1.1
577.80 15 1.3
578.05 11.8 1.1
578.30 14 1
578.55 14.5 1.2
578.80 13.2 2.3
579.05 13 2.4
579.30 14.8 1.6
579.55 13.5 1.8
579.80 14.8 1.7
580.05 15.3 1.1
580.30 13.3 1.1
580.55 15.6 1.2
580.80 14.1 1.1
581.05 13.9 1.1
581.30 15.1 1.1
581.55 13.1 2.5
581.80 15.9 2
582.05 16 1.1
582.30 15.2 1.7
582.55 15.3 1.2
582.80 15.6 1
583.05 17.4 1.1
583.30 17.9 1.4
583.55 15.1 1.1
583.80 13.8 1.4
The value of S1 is 0.007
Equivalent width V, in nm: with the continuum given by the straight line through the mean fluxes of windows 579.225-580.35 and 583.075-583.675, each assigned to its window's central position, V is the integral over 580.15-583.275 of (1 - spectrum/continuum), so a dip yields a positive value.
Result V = 0.10 nm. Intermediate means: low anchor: 14.4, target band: 15.1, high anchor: 16.6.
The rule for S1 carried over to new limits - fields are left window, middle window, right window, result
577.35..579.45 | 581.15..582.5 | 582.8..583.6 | 0.08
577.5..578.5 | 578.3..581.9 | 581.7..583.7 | 0.17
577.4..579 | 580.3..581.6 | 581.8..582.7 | 0.06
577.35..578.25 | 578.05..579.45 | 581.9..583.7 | 0.09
